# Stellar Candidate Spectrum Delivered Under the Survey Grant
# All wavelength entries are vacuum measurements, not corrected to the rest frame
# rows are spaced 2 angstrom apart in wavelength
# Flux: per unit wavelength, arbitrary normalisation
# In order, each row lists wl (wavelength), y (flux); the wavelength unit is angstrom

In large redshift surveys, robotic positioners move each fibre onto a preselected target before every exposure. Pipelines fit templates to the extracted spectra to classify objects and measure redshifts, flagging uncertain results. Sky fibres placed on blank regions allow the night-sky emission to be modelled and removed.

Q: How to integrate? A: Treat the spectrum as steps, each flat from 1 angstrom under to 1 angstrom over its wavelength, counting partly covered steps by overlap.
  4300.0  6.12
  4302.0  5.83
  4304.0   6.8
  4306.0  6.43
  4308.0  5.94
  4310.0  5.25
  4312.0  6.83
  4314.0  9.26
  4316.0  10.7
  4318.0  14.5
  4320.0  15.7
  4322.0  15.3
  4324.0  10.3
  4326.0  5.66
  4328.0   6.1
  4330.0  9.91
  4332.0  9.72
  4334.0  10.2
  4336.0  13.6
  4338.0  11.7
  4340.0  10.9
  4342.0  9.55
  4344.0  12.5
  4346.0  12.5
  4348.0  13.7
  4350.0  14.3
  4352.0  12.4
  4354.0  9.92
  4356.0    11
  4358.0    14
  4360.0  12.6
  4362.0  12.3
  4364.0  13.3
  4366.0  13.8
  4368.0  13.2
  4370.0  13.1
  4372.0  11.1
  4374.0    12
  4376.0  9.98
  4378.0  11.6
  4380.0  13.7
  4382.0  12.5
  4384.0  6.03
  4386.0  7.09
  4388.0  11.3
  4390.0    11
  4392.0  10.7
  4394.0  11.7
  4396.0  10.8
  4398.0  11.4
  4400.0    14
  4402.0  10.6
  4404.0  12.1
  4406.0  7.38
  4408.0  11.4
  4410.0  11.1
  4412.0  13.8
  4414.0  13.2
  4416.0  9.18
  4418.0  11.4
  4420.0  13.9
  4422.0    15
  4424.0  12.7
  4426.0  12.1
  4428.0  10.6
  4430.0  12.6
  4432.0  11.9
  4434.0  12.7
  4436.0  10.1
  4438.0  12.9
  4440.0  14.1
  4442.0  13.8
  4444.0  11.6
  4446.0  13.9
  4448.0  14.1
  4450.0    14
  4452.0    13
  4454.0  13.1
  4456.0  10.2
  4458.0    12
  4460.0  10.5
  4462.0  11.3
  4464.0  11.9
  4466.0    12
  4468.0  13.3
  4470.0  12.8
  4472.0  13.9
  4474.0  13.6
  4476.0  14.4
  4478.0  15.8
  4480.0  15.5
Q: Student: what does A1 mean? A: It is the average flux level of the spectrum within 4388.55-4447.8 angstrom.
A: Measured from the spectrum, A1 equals 12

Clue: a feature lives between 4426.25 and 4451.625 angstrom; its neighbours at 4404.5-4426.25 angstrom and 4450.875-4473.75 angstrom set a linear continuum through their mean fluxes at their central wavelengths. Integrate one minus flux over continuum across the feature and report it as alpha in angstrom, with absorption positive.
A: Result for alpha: -1.3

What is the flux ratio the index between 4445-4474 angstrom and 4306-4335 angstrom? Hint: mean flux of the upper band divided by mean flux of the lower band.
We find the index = 1.3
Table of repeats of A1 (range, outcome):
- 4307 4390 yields 11.1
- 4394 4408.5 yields 11.1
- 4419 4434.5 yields 12.7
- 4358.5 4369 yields 13.1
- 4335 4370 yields 12.4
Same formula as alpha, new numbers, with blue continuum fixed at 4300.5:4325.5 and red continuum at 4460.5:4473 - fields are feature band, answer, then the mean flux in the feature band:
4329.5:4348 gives -2.91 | 11.3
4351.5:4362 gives -1.88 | 12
